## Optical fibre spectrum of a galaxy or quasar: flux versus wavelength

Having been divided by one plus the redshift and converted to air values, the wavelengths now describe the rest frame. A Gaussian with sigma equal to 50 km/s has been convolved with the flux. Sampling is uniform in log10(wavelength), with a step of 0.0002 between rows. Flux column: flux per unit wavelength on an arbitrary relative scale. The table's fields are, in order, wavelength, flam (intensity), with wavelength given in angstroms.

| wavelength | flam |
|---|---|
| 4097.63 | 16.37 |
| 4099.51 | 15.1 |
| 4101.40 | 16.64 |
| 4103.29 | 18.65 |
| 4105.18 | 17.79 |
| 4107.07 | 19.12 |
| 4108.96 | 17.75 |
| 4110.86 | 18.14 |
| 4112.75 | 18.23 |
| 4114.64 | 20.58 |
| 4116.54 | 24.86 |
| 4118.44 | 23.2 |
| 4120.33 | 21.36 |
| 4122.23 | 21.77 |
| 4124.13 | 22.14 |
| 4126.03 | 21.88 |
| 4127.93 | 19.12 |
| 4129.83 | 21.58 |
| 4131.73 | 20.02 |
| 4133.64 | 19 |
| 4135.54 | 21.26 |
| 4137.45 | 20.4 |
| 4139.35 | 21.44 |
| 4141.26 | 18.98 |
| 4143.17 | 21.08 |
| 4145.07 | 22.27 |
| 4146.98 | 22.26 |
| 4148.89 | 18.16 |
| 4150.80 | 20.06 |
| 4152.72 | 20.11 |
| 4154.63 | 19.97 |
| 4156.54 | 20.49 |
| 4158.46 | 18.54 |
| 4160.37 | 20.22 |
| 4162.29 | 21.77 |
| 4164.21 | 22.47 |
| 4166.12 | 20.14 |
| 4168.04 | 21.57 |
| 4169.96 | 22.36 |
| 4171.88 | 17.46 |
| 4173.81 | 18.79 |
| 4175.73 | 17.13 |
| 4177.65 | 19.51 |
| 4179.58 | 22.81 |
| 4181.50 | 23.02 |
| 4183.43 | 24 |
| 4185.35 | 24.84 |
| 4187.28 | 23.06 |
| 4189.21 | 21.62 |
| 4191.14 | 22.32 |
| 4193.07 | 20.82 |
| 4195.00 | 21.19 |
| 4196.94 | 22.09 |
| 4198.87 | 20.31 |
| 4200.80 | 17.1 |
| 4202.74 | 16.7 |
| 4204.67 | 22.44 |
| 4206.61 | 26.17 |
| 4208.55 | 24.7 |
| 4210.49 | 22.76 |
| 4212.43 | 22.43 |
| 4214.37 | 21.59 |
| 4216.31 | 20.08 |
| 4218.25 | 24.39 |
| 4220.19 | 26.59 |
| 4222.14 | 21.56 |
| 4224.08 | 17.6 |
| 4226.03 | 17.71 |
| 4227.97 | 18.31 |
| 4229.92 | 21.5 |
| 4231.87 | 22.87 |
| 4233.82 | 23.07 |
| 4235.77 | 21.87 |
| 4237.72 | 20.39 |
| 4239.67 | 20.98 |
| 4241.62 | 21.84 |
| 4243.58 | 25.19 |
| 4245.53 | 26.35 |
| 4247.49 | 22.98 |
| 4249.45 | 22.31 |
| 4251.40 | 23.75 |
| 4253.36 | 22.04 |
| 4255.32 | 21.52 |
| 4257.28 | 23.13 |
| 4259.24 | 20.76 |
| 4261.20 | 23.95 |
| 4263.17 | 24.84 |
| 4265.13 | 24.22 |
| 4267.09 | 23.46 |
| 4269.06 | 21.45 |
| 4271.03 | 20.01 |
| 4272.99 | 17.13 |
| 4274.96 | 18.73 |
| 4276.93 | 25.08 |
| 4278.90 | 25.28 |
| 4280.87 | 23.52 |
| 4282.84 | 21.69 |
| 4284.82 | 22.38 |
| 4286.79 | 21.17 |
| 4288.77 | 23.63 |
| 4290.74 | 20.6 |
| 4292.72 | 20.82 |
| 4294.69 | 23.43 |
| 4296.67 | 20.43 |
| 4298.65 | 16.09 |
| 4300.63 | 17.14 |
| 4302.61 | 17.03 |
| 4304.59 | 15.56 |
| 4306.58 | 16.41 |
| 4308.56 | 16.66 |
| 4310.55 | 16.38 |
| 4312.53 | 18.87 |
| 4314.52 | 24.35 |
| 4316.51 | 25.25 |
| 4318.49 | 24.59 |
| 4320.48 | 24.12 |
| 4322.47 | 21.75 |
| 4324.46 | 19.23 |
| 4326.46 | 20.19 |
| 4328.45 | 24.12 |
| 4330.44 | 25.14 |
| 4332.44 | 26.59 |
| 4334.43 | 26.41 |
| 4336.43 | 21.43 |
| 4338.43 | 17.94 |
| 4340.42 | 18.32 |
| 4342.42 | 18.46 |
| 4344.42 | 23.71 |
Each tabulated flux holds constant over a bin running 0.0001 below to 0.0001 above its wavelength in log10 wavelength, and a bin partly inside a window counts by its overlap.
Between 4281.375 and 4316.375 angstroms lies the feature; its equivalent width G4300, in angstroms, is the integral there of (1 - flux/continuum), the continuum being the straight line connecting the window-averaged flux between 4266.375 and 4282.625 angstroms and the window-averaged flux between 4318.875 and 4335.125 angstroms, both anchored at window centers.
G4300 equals 4.3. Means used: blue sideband 21.8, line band 19.8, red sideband 23.4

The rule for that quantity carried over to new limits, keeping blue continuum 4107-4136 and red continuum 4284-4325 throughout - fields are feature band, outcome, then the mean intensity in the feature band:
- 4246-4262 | -1.8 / 22.7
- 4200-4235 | -1.9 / 21.6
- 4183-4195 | -1.2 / 22.6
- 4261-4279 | -1.6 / 22.2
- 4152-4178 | 0.7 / 20.1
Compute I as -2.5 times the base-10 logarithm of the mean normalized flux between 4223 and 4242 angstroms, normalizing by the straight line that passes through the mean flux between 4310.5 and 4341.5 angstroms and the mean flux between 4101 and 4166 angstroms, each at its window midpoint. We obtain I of 0.04 mag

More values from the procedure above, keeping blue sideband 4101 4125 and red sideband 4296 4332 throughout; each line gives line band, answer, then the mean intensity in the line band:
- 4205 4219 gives -0.15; 23.1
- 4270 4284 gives -0.07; 21.6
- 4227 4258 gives -0.11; 22.4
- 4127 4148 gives -0.03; 20.7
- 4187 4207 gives -0.05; 21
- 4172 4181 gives 0.03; 19.5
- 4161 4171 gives -0.08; 21.6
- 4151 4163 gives 0.00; 20.1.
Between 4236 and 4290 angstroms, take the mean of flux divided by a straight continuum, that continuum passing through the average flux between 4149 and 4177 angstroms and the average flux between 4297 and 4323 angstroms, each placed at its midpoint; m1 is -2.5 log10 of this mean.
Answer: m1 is -0.14 mag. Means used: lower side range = 20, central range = 22.5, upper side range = 19.5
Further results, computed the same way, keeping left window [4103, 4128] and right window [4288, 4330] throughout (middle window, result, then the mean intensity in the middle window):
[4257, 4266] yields -0.149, 23.4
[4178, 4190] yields -0.133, 23.1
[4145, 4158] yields 0.007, 20.3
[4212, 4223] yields -0.121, 22.8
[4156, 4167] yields -0.011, 20.6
